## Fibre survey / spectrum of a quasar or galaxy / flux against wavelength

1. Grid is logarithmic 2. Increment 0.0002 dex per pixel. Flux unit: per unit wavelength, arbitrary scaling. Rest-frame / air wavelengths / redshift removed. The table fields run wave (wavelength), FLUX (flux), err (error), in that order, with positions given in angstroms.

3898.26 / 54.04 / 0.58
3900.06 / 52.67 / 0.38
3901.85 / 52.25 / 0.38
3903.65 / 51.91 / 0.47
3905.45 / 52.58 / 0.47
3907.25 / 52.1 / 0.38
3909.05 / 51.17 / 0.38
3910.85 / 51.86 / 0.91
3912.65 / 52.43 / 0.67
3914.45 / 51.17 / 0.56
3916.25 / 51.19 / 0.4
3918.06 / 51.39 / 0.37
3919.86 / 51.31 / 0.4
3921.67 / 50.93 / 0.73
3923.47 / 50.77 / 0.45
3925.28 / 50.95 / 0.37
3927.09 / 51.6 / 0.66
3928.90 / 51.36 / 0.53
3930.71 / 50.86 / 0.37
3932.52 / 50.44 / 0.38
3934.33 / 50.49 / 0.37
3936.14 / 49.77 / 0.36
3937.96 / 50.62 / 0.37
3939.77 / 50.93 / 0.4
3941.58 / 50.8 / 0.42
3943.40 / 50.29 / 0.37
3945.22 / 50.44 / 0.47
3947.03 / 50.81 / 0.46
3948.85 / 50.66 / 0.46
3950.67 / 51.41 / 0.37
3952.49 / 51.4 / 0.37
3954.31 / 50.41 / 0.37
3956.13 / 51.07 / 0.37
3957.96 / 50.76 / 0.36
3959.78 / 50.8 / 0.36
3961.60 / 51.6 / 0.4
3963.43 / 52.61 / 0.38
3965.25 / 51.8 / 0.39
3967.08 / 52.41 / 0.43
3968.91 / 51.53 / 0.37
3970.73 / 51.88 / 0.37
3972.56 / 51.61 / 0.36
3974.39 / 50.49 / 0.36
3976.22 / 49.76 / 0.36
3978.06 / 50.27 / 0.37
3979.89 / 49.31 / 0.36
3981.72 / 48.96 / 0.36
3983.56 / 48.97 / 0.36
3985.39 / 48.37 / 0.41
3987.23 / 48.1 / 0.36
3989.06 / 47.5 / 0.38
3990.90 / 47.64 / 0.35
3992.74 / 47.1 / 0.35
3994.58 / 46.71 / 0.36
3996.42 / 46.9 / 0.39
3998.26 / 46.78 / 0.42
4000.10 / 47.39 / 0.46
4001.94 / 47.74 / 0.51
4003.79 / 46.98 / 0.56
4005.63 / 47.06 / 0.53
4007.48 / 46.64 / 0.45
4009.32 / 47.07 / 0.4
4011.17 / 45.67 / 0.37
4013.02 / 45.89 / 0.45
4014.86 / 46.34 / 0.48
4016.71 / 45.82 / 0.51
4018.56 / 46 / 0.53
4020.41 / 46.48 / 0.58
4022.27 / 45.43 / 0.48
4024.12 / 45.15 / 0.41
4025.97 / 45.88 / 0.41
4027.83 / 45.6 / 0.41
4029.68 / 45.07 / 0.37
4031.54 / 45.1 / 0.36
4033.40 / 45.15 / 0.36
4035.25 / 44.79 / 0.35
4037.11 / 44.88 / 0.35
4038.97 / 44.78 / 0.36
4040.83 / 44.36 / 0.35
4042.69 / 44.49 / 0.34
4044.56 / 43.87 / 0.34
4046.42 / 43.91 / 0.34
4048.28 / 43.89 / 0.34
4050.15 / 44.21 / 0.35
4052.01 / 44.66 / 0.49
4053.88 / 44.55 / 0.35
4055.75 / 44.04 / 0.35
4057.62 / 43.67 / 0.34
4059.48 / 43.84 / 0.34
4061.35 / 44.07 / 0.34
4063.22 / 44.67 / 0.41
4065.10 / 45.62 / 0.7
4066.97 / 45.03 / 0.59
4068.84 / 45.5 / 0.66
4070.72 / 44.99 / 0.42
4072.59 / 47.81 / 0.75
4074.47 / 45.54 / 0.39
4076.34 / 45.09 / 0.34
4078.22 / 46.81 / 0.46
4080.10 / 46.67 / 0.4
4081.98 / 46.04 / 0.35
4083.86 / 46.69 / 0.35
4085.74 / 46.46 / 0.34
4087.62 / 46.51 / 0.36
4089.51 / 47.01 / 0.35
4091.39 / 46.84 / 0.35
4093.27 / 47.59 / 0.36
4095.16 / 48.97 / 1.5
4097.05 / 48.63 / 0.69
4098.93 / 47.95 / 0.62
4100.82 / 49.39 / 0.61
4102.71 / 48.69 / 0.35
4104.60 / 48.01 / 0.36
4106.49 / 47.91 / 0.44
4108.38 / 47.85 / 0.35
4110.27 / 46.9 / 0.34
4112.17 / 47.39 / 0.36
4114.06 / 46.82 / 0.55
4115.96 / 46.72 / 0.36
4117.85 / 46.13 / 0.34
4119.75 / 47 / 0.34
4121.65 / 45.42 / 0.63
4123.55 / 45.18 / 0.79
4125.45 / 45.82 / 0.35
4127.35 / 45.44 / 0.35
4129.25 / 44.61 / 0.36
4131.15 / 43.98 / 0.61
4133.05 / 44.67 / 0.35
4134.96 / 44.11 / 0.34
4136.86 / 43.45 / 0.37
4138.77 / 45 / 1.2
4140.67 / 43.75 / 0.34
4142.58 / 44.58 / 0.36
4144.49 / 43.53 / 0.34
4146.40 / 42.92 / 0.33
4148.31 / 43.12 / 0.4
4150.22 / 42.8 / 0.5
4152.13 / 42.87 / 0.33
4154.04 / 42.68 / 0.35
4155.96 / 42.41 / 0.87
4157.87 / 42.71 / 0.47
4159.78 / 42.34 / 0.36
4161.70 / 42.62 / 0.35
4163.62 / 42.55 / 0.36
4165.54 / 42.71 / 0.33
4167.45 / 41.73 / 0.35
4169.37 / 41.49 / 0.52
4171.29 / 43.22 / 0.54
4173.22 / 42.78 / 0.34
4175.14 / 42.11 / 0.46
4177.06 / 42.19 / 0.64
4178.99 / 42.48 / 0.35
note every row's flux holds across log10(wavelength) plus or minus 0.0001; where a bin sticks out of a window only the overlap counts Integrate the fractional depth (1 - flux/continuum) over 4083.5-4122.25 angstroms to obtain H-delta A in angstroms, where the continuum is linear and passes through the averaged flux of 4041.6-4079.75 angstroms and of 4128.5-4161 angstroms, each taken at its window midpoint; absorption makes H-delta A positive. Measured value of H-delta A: -2.8 angstroms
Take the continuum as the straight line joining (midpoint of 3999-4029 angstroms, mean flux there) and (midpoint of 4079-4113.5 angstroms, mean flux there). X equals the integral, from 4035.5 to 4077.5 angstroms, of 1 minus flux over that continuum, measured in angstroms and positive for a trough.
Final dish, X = 2.0 angstroms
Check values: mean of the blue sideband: 46.3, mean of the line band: 44.7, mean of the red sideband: 47.5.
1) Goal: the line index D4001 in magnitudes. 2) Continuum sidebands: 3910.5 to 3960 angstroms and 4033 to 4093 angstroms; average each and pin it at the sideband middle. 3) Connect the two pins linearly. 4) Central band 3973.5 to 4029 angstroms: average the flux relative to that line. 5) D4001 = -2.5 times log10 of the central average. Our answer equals 0.02 mag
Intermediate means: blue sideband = 51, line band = 47.2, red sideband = 45.2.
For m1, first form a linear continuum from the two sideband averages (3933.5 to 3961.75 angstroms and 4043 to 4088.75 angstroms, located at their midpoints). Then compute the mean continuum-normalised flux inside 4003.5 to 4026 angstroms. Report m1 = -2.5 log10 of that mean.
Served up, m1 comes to 0.032 mag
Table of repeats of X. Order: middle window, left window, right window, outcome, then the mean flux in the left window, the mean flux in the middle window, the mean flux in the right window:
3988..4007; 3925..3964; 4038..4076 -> 0.3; 50.9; 47.2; 44.7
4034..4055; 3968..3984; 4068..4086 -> 1.4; 50.3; 44.4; 46.1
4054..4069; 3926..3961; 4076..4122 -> 1.1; 50.8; 44.5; 47.2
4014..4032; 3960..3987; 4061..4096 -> 1.1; 50.6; 45.7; 46.2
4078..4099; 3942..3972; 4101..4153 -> -0.2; 51.2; 47.2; 45.4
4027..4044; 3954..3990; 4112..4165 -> 1.1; 50.4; 44.9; 44.2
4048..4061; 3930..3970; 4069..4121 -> 1.1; 51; 44.1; 47.1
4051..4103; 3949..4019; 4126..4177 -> -0.5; 48.9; 46.2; 43.2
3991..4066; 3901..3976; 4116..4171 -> 3.9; 51.2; 45.5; 43.8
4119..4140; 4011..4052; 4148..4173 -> -0.9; 45.1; 44.9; 42.5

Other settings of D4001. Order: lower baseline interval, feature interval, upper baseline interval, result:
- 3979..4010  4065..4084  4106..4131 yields 0.018 mag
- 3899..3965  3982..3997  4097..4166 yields 0.039 mag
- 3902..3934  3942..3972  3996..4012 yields -0.040 mag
